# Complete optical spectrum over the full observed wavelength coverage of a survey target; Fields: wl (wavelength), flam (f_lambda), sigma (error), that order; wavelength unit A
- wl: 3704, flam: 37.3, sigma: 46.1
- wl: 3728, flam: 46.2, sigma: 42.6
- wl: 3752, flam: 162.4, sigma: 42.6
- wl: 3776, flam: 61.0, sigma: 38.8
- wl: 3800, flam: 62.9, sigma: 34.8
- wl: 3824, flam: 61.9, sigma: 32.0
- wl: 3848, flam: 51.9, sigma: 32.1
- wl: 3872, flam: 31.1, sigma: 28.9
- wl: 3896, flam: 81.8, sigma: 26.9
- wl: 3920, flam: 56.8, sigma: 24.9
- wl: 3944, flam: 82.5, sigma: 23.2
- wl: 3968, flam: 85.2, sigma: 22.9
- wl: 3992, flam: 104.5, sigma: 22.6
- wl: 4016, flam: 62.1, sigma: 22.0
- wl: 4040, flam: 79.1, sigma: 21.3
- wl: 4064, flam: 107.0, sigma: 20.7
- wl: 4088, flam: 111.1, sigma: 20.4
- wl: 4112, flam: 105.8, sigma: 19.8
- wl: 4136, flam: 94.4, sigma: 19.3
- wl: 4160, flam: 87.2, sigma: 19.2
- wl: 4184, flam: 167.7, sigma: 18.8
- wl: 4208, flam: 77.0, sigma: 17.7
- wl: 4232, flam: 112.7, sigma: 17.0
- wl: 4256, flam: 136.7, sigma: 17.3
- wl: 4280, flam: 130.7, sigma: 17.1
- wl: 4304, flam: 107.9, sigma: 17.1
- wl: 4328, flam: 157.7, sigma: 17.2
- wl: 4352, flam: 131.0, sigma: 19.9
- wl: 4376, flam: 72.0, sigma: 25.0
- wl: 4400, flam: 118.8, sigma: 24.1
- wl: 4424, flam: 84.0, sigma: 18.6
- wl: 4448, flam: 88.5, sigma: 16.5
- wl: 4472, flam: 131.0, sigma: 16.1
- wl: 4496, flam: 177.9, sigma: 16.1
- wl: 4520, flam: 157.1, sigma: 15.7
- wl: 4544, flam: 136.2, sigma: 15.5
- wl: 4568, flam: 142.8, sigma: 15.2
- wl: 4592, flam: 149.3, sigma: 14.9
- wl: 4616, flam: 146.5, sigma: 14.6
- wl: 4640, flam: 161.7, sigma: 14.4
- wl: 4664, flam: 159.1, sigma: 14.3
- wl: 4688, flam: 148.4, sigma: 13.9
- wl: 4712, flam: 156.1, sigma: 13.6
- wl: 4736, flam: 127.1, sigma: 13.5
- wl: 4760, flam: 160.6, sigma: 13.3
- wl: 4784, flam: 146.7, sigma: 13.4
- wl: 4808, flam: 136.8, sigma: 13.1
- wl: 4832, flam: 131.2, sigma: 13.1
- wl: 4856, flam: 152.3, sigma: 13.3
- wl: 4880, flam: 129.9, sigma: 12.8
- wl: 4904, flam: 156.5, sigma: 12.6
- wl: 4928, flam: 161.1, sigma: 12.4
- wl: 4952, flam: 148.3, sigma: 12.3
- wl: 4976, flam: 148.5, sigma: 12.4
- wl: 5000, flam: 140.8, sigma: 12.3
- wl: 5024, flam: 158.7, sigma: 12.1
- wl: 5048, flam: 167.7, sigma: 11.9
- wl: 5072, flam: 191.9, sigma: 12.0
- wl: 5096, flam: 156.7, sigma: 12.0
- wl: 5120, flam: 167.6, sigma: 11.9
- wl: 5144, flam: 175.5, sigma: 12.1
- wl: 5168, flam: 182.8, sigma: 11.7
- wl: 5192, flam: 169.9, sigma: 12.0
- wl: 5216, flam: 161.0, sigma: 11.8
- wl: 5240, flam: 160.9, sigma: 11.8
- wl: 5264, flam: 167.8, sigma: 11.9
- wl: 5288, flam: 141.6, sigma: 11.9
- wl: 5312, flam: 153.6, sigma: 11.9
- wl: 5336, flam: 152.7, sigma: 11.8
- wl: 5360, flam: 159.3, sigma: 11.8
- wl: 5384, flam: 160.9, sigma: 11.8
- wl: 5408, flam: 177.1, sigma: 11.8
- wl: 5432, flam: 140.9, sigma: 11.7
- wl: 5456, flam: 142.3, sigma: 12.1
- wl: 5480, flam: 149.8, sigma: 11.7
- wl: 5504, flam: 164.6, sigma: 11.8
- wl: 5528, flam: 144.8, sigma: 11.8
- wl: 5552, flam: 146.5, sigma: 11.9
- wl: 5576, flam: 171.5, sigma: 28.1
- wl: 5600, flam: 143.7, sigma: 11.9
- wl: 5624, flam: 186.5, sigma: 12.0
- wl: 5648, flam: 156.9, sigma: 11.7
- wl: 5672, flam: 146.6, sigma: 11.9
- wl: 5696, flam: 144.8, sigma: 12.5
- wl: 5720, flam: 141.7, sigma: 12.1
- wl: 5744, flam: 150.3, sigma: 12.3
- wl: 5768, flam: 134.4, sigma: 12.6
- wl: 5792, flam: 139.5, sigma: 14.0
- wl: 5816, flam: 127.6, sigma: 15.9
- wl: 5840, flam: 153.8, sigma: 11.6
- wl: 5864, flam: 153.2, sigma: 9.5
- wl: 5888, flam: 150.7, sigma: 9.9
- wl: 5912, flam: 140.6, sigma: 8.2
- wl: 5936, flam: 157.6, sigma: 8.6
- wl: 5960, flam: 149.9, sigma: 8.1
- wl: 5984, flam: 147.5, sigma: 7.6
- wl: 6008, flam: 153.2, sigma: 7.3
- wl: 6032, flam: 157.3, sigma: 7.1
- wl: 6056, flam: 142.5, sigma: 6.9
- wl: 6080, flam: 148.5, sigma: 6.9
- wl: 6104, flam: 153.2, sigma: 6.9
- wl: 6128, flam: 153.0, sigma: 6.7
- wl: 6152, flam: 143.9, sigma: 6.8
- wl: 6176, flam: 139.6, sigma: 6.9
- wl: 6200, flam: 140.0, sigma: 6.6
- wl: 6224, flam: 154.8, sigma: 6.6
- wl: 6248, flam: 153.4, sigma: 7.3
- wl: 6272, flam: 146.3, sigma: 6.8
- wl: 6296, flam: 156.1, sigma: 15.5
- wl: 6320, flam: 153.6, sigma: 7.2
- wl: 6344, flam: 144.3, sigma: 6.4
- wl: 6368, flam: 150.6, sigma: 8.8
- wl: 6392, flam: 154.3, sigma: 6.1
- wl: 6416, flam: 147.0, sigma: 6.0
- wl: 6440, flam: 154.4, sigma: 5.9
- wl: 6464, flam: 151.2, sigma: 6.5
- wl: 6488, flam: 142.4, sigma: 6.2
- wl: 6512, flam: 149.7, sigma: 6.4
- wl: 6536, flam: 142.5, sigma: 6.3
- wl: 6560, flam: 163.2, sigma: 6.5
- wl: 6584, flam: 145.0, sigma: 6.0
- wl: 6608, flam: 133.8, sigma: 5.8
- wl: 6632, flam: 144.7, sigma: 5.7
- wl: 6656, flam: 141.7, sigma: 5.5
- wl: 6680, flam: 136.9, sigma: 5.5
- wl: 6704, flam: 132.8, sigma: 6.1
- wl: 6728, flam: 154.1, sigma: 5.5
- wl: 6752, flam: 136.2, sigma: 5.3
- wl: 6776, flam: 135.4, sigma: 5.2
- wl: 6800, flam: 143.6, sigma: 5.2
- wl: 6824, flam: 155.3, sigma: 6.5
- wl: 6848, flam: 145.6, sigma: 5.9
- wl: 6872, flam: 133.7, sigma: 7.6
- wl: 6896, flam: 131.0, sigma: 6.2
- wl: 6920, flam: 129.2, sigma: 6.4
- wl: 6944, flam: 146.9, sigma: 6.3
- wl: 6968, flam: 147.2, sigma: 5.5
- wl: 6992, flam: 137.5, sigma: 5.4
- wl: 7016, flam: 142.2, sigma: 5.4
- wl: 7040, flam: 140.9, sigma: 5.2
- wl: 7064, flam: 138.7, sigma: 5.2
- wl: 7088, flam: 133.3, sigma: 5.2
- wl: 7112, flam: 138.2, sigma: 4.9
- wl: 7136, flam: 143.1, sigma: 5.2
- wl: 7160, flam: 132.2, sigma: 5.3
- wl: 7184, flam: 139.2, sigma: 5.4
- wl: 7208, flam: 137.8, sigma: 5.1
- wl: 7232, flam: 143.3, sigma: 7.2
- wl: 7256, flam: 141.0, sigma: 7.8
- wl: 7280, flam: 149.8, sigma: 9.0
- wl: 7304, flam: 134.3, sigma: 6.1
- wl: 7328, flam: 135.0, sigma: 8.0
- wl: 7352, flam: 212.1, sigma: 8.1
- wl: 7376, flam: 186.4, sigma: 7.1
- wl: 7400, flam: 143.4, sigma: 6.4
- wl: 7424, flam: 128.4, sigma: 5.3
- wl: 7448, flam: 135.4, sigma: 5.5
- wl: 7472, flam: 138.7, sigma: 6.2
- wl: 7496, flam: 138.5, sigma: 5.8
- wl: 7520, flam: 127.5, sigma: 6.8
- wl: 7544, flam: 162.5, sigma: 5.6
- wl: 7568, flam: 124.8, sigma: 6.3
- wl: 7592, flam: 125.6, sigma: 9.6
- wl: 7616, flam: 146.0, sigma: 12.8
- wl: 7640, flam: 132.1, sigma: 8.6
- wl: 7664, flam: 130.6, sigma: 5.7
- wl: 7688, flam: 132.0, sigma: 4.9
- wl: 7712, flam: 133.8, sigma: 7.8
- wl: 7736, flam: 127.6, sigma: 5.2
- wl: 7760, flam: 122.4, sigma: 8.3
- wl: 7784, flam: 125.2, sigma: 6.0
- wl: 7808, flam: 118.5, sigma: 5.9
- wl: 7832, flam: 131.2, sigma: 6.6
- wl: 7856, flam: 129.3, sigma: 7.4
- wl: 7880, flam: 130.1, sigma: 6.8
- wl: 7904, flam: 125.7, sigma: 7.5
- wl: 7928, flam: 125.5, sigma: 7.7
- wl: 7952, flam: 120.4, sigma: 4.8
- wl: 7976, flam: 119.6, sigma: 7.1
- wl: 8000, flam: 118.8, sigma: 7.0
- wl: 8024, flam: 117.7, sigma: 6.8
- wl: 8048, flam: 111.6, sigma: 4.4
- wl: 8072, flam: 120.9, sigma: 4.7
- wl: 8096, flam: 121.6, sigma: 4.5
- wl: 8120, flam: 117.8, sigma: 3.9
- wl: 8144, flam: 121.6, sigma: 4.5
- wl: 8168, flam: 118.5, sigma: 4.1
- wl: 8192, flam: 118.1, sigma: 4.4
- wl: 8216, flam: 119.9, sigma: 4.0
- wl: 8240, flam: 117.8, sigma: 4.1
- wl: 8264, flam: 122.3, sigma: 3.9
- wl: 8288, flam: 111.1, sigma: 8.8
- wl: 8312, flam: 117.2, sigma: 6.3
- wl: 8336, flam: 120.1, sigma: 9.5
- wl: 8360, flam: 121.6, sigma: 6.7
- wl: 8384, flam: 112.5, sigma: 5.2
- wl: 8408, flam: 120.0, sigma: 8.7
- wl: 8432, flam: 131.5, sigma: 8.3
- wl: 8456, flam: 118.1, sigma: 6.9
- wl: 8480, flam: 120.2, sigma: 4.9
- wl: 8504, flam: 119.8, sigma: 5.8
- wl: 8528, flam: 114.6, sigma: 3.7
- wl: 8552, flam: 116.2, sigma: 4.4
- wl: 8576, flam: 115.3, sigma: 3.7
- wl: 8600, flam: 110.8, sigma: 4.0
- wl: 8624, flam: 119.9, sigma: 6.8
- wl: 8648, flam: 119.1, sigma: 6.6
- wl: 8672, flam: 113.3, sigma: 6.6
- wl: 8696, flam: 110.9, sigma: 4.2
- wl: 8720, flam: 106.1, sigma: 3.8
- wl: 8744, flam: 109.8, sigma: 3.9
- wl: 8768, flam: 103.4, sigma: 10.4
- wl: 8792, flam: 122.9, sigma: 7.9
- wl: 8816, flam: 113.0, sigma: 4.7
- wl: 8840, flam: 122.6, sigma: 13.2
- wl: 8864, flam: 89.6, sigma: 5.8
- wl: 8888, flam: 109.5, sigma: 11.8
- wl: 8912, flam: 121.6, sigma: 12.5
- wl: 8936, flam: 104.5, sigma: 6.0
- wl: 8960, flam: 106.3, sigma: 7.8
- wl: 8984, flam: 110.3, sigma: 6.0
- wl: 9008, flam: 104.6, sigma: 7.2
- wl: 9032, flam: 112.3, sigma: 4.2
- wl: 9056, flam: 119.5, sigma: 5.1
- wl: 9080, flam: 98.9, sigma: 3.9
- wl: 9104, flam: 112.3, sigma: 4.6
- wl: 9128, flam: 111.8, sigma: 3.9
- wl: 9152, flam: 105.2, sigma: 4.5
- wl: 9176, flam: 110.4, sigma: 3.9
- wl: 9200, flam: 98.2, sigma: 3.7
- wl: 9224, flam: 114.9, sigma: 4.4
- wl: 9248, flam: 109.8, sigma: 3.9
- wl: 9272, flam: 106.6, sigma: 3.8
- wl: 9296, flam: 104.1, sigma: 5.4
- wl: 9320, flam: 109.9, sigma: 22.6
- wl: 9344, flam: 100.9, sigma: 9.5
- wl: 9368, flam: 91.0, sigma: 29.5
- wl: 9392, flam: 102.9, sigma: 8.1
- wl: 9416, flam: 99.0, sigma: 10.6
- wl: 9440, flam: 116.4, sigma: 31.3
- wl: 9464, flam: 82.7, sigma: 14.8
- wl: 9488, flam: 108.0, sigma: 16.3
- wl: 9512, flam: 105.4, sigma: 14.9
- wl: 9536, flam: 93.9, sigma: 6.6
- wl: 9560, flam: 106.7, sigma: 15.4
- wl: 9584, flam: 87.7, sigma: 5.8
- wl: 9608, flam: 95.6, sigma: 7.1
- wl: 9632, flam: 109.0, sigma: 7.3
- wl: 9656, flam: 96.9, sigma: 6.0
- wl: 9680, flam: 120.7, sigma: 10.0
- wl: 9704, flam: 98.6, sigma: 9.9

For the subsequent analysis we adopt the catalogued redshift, 0.12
